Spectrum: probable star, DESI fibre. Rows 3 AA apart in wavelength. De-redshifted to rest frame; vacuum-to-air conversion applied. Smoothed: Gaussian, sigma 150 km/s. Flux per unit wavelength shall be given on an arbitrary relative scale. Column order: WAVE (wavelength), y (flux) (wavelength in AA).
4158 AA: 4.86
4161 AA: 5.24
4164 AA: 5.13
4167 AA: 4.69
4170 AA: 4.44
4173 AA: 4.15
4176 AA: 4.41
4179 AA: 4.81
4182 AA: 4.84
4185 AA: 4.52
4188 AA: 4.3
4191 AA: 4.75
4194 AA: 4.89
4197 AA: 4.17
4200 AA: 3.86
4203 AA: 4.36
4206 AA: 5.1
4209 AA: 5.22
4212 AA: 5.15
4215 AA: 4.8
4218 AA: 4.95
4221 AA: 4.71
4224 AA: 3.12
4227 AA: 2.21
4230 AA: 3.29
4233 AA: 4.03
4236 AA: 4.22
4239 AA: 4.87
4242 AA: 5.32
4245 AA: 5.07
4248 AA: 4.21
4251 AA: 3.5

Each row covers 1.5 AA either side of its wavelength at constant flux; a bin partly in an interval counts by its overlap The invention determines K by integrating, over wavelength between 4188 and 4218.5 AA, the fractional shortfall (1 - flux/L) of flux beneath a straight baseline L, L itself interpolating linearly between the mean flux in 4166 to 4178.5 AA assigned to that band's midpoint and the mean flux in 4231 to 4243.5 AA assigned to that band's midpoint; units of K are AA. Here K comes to -1.3 AA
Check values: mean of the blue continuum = 4.44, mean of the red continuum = 4.56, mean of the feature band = 4.7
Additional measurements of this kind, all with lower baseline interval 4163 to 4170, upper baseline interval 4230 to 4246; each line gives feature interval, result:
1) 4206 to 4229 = 1.5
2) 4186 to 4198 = 0.4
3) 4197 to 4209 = 0.4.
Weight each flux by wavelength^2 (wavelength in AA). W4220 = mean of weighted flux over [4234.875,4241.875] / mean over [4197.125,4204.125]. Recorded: 1.17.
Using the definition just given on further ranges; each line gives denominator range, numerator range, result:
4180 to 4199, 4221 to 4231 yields 0.70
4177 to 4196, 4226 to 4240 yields 0.82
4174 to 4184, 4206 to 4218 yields 1.10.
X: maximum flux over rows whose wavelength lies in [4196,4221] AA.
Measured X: 5.22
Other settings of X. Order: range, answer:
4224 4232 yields 3.29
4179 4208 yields 5.1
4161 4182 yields 5.24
